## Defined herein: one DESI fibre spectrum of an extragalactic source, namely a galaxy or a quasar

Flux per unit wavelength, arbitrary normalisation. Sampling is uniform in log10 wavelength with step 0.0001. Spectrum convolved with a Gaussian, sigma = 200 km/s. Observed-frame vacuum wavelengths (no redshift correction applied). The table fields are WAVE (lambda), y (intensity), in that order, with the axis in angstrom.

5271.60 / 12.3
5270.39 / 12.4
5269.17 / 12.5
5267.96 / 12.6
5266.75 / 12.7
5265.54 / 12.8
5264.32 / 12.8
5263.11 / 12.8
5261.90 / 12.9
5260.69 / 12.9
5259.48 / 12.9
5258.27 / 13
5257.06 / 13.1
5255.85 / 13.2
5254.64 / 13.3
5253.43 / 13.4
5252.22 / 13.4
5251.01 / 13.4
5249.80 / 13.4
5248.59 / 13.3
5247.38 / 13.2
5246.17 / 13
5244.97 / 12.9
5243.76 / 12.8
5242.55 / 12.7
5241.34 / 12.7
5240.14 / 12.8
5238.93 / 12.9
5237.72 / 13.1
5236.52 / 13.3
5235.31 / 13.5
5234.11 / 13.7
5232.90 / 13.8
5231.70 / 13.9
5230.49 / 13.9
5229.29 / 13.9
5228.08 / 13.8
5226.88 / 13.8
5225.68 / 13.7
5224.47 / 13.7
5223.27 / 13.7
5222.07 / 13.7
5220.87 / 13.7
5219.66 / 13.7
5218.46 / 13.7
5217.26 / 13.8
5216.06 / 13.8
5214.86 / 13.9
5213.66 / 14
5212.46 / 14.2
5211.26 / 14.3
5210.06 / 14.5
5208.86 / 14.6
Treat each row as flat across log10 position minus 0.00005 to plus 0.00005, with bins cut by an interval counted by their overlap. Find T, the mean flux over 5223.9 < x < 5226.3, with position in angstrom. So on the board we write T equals 13.7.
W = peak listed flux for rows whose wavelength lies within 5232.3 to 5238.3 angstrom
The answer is 13.8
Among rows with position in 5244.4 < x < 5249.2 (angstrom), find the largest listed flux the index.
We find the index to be 13.3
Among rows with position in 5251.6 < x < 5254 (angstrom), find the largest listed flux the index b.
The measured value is 13.4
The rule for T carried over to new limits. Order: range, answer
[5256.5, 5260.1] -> 13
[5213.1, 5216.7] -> 13.9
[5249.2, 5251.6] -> 13.4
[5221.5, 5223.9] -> 13.7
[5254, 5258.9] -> 13.2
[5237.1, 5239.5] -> 13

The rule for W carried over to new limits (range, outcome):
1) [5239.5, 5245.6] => 12.9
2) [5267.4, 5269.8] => 12.6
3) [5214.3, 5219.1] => 13.9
